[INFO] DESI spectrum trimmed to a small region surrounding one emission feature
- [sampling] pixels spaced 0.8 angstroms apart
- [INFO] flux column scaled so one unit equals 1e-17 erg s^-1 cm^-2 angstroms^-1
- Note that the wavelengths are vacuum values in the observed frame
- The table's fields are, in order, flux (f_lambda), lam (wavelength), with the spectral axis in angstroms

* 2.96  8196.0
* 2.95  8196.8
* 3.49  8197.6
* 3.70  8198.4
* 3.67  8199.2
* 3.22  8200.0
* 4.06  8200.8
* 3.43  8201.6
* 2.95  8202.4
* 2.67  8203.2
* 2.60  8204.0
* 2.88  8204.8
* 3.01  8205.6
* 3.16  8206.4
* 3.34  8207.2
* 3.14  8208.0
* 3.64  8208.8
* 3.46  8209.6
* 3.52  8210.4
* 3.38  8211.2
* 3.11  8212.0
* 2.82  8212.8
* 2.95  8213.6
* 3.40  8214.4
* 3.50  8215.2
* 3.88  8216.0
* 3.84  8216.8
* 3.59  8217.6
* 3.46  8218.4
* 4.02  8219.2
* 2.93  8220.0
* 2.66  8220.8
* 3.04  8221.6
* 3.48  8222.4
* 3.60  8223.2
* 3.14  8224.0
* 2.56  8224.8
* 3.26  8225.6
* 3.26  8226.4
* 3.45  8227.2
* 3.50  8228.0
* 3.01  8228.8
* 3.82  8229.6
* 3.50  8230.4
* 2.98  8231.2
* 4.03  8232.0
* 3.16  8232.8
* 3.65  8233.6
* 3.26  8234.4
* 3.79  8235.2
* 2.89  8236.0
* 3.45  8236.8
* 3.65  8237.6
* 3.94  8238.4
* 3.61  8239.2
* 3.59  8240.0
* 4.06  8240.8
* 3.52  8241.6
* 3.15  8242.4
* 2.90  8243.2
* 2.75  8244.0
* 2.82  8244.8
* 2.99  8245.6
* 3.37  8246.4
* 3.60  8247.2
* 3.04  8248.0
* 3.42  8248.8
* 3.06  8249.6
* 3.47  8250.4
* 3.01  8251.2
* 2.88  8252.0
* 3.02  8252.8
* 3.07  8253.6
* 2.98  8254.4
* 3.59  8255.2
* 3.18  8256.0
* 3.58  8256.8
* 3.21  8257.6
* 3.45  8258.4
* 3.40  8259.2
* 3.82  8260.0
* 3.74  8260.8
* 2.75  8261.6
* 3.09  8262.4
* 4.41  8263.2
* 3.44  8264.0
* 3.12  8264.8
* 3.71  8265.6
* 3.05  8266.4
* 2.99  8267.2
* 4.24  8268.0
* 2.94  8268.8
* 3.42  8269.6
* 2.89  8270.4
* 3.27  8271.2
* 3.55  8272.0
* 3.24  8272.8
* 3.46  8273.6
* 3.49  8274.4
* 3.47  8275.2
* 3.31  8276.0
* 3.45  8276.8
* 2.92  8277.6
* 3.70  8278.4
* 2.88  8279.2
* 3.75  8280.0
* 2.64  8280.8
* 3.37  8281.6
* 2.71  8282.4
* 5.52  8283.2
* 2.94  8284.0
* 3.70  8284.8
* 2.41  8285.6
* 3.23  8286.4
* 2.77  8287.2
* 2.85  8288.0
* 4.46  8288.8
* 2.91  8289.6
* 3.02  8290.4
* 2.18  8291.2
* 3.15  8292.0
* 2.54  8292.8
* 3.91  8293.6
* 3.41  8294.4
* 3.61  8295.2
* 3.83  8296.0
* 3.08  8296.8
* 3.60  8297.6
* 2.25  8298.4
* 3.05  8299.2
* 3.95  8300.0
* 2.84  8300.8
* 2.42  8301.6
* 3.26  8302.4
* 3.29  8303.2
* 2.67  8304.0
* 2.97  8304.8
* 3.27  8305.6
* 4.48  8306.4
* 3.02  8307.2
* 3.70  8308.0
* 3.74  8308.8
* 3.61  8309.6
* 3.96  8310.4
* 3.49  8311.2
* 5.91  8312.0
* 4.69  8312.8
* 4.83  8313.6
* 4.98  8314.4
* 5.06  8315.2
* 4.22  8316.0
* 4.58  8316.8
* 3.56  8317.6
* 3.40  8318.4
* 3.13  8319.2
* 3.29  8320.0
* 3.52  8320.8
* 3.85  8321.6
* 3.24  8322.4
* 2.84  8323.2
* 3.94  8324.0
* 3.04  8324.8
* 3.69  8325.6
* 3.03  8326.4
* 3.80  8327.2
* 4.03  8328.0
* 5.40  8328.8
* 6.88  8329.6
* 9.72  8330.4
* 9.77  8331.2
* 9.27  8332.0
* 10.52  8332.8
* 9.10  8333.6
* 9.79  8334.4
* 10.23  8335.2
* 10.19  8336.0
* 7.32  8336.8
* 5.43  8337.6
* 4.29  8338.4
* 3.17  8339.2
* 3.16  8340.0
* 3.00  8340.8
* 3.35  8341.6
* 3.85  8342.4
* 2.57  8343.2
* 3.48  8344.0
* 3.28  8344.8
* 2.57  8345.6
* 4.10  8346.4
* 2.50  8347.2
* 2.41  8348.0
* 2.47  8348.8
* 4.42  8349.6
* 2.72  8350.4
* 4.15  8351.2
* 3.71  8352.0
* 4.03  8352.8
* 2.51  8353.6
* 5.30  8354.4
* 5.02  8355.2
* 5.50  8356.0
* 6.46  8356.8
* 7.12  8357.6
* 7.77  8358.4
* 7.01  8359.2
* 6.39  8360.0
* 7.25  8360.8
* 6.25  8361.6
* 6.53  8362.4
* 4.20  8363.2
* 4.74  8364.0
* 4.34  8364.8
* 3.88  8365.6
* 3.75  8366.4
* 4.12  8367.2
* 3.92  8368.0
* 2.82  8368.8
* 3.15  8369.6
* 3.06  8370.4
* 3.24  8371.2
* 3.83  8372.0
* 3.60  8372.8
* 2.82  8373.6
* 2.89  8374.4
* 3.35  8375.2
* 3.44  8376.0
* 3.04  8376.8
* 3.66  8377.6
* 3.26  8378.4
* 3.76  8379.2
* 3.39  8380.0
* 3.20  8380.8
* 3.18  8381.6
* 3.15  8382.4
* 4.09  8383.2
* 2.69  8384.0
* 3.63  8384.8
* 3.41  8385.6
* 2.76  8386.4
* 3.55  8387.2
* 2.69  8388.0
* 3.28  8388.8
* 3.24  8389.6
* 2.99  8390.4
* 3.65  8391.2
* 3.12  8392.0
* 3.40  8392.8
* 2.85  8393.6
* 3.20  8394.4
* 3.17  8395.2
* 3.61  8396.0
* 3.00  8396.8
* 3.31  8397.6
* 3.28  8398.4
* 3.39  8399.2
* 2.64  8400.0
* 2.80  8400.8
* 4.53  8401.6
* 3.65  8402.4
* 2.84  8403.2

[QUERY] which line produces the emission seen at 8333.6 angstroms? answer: Halpha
